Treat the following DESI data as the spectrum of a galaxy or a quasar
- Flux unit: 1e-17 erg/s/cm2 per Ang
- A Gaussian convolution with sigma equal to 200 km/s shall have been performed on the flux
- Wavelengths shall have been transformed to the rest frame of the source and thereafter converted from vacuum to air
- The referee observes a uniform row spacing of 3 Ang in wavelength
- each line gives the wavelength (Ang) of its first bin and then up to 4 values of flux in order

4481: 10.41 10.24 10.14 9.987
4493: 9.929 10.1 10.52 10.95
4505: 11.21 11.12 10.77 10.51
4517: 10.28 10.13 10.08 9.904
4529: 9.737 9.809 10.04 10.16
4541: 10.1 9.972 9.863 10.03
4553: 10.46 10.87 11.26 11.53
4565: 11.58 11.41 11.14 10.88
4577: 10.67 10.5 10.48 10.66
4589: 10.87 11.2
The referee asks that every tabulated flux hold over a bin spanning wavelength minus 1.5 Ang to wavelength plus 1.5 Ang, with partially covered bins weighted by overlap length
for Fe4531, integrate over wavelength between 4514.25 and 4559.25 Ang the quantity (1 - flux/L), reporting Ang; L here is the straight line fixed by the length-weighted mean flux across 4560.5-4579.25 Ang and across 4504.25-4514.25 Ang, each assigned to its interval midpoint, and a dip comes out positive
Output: 3.6 Ang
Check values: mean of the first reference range 10.9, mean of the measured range 10.2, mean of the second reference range 11.2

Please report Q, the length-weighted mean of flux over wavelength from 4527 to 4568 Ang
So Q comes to 10.4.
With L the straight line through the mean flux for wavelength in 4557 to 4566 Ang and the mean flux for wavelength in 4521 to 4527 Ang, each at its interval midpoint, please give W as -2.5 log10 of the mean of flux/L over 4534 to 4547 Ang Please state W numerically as 0.06 mag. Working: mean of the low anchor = 10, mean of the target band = 10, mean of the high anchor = 11.4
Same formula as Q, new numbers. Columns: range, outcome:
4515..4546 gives 10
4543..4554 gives 10.1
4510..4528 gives 10.3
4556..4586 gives 11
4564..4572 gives 11.4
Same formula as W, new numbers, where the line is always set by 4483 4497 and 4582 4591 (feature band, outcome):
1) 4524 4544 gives 0.04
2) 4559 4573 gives -0.08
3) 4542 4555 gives 0.04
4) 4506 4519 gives -0.05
